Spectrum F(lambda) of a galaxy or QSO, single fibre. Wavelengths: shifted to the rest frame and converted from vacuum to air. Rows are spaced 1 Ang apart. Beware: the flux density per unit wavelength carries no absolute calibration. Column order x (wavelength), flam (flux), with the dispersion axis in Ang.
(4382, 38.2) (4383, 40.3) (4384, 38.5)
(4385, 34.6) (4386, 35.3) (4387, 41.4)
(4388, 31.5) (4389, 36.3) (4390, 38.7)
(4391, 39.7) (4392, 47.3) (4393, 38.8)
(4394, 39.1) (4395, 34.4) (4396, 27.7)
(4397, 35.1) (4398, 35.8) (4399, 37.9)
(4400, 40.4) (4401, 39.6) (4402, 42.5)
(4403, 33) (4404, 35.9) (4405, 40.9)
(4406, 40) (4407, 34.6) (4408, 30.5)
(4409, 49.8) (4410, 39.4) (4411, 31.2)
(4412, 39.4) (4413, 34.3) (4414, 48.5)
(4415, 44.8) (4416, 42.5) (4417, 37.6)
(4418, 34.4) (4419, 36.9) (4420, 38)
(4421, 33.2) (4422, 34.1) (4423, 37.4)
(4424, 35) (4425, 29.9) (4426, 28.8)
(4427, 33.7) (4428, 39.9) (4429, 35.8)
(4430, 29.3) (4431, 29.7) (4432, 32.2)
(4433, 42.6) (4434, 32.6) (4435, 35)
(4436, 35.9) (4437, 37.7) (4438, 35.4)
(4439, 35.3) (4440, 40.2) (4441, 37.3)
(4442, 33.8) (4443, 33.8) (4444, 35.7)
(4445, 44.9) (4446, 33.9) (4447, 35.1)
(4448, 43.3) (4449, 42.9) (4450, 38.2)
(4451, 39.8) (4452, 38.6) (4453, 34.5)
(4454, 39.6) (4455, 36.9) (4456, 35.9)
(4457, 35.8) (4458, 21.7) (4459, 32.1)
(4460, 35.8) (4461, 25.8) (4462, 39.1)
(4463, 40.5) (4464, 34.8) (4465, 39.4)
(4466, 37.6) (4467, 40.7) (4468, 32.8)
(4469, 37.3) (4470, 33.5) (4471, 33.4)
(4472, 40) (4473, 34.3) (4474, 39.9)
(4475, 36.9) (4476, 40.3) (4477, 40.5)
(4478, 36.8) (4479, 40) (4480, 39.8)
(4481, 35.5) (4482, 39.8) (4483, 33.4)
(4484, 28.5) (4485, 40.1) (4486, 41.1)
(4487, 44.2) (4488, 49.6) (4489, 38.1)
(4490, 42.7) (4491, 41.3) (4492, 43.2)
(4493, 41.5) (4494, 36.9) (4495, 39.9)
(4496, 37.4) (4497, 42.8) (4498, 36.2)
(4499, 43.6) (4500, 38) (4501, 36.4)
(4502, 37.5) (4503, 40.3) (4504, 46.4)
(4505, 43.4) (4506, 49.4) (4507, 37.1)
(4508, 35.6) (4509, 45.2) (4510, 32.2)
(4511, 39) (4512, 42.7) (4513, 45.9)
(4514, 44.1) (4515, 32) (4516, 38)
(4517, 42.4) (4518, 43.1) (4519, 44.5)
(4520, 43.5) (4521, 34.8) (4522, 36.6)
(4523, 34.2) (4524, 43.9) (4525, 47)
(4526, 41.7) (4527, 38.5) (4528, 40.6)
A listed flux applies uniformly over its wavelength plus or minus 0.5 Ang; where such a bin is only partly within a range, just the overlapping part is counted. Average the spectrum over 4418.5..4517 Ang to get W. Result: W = 37.6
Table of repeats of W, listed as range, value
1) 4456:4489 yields 36.9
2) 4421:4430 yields 34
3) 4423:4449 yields 35.7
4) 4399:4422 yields 38.4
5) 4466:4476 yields 36.8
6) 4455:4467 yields 34.8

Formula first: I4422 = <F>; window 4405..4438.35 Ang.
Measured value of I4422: 36.4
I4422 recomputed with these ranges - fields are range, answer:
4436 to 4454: 37.7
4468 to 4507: 39.4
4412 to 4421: 39.3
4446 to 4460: 36.4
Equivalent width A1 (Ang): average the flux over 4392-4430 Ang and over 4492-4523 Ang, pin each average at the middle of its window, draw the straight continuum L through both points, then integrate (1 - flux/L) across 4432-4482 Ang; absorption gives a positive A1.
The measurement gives 2.3 Ang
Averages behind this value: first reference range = 37.1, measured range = 36.8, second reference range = 40.2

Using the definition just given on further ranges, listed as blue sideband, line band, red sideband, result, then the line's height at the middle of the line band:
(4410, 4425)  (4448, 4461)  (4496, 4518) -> 0.9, 38.7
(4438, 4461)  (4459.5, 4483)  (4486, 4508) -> 0.9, 38.5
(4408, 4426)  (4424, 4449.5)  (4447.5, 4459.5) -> 0.9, 37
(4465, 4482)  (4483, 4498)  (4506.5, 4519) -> -0.6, 38.6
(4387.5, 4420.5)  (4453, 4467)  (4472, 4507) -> 1.4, 39.2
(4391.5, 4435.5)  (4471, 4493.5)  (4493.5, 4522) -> 0.0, 39.3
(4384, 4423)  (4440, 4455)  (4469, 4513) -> 0.2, 38.6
